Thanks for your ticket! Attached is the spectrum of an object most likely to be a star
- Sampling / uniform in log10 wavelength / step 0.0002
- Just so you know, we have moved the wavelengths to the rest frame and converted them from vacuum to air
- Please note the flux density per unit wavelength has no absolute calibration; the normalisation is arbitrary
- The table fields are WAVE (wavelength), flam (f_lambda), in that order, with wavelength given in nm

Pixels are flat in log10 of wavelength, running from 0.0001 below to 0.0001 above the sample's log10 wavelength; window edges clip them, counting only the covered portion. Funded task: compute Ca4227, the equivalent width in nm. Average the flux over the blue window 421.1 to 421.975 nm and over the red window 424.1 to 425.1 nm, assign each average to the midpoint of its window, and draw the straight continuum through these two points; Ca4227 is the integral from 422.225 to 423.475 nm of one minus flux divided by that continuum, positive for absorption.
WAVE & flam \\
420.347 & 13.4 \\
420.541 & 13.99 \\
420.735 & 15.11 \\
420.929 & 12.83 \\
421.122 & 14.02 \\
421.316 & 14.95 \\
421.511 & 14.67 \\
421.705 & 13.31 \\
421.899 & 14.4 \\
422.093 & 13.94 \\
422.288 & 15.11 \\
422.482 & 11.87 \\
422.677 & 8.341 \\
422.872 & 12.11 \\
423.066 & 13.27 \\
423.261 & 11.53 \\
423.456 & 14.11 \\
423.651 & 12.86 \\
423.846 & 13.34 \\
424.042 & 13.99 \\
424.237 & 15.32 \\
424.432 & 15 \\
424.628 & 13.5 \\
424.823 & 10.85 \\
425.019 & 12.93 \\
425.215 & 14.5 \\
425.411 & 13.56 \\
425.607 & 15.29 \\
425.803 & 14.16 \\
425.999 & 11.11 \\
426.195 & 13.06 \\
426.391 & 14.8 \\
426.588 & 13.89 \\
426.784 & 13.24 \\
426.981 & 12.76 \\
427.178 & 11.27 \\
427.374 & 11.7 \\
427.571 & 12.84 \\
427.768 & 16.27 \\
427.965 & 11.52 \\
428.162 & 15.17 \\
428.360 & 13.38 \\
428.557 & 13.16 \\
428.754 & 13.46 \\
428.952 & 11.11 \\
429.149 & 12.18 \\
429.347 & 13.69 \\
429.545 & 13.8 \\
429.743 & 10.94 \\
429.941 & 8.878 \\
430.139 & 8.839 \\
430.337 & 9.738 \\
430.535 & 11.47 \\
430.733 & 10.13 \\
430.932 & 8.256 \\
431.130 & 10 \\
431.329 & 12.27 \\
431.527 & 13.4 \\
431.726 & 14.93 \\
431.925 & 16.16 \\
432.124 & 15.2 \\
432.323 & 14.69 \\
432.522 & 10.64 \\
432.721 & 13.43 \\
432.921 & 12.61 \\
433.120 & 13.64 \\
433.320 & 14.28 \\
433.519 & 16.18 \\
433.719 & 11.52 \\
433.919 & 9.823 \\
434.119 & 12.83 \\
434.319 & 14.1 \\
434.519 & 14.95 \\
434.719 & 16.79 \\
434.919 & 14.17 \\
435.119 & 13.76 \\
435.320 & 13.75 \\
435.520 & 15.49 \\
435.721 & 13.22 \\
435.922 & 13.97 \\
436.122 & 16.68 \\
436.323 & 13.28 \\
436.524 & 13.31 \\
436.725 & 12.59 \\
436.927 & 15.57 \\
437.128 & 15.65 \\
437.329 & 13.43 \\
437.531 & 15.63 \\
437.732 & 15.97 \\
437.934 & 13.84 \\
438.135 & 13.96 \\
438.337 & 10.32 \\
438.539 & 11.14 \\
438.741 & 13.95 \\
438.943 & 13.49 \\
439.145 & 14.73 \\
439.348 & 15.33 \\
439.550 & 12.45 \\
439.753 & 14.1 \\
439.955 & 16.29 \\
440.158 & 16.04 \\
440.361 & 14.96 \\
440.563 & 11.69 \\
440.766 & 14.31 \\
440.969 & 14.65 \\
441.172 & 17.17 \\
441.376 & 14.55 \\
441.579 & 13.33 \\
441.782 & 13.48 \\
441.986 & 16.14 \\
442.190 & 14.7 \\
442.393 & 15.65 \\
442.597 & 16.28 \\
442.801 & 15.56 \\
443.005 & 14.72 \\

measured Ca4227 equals 0.16 nm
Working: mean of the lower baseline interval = 14.3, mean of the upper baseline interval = 13.6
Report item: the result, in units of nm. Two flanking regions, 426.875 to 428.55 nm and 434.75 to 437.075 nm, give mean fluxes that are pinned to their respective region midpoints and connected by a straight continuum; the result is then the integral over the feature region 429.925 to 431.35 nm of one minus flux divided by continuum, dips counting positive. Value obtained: 0.38 nm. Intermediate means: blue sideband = 13.1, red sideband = 14.3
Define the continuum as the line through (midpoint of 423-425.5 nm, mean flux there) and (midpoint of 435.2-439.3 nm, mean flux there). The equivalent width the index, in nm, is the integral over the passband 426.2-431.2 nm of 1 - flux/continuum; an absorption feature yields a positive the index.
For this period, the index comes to 0.552 nm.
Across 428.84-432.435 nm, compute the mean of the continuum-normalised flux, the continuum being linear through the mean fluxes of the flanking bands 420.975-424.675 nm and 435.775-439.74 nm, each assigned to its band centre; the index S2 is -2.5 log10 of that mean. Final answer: 0.15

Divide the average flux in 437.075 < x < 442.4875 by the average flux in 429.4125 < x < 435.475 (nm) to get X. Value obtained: 1.1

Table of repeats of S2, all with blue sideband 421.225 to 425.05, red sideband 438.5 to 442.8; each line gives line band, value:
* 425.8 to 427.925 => 0.04 mag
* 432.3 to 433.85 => 0.06 mag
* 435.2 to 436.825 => 0.01 mag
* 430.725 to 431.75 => 0.22 mag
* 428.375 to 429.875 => 0.09 mag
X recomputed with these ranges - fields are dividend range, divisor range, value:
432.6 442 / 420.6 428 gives 1.05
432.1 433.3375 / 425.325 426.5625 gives 0.98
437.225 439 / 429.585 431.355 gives 1.34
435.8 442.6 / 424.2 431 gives 1.14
